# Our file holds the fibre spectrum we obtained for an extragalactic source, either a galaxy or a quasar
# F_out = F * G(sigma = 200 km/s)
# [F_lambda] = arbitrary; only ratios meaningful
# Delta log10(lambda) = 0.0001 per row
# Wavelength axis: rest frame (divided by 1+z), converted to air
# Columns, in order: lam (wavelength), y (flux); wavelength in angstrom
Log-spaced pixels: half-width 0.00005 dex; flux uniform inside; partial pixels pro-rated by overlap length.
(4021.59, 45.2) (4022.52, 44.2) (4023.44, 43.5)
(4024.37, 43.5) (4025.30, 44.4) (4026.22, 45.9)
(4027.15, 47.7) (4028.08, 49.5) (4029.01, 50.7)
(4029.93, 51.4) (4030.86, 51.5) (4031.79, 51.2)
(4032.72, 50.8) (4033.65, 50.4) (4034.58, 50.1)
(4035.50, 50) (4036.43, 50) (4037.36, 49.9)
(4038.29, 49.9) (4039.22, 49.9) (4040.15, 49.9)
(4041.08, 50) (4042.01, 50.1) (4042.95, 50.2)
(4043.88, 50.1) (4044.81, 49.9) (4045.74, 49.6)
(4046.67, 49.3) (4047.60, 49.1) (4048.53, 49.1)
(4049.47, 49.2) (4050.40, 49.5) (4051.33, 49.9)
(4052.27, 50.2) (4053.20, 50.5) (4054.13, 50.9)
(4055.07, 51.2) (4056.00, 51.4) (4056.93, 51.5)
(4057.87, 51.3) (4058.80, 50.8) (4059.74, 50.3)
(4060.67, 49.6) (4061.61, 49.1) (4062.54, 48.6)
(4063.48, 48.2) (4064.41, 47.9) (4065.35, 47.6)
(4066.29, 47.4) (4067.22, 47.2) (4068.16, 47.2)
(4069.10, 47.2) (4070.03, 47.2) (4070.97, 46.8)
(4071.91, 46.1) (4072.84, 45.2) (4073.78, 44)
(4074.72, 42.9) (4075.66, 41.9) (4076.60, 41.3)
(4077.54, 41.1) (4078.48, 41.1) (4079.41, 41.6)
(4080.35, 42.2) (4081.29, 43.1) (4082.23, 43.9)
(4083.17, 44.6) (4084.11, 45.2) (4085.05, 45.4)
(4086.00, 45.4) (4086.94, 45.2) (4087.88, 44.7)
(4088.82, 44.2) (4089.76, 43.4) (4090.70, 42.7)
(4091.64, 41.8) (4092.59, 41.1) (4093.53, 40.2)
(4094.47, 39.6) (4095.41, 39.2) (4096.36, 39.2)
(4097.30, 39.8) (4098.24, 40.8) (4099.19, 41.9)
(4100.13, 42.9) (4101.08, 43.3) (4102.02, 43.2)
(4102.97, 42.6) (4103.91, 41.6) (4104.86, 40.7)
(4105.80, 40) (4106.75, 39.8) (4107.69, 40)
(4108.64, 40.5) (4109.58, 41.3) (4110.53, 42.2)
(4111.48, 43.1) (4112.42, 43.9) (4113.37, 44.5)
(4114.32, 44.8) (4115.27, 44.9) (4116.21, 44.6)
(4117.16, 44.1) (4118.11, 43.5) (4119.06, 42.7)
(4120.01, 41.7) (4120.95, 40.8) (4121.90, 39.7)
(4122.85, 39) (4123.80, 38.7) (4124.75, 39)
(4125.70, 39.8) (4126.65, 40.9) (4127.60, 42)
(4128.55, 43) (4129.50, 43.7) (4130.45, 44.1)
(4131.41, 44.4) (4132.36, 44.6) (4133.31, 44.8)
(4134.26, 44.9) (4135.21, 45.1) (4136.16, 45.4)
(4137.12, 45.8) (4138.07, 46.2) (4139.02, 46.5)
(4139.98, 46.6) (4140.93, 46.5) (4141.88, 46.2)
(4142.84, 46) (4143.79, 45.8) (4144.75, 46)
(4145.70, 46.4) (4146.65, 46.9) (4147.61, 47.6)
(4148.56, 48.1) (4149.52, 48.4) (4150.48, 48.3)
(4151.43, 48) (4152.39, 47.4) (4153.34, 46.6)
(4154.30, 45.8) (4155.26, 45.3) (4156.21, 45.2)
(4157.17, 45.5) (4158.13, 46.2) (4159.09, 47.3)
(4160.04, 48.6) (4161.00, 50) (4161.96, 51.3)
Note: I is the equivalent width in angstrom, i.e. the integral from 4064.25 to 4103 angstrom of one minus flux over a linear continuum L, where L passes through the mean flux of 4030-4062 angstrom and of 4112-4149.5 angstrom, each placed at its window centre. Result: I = 3.26 angstrom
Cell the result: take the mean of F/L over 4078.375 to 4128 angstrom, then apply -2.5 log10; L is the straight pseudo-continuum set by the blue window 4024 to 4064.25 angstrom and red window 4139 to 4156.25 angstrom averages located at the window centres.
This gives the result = 0.14 mag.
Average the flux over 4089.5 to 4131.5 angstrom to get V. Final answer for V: 41.8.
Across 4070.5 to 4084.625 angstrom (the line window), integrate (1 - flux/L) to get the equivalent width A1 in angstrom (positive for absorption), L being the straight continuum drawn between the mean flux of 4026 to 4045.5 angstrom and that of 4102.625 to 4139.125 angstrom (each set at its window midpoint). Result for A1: 0.9 angstrom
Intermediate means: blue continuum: 50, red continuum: 42.7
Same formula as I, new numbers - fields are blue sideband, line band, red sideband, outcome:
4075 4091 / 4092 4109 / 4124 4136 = 0.9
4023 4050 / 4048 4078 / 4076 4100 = -1.4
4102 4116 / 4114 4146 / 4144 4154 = 0.8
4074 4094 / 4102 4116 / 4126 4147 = 0.6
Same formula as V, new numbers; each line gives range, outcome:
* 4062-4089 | 45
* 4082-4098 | 42.6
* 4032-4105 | 46.3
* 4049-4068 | 49.6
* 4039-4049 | 49.7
